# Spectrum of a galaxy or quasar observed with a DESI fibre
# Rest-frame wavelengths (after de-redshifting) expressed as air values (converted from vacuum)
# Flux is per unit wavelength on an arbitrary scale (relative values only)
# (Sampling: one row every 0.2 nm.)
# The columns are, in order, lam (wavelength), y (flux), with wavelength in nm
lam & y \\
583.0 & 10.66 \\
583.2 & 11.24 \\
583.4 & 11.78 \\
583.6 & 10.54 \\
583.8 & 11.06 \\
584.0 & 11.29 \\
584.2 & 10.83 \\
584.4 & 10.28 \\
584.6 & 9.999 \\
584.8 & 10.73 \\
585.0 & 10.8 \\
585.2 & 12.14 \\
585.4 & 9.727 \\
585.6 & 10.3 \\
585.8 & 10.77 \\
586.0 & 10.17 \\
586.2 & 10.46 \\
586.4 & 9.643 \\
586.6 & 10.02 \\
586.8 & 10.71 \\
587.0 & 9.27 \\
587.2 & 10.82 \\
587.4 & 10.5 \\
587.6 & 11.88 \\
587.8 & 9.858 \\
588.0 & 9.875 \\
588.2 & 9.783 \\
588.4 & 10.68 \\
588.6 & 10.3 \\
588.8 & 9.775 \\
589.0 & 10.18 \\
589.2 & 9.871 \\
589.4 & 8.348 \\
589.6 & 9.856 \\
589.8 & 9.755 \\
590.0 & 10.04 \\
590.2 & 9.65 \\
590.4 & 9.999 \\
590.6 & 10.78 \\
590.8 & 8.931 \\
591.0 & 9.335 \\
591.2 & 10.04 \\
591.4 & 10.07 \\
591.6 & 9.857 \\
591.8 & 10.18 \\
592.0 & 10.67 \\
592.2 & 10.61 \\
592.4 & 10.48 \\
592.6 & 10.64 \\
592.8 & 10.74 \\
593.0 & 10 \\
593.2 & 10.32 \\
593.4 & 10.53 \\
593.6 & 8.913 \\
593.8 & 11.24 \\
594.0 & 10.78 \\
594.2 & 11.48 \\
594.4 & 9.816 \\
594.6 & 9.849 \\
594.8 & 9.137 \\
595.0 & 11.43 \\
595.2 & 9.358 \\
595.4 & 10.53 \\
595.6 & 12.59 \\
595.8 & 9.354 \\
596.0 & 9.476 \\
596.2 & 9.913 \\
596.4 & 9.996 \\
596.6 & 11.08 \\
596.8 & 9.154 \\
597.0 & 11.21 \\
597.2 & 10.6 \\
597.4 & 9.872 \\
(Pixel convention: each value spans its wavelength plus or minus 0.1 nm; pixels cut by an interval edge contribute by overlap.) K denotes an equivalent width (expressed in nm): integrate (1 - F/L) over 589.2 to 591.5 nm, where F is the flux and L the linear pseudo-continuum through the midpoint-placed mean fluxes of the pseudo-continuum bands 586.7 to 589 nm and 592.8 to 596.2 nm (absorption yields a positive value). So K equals 0.131 nm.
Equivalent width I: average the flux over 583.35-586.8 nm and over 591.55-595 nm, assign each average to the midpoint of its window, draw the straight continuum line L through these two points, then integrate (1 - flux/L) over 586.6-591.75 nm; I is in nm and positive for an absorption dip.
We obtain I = 0.23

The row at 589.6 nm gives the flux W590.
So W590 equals 9.856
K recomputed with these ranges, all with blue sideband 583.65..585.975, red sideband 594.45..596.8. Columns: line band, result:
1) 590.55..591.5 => 0.06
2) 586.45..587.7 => 0.01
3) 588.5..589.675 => 0.09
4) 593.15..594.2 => -0.02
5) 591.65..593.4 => -0.02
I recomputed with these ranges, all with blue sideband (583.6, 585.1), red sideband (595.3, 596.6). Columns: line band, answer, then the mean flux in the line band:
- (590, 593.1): 0.11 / 10.1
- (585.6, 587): 0.06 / 10.2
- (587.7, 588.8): 0.05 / 10.1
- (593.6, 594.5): -0.02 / 10.6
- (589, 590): 0.09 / 9.59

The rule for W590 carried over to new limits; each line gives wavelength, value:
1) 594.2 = 11.48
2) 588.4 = 10.68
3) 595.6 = 12.59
